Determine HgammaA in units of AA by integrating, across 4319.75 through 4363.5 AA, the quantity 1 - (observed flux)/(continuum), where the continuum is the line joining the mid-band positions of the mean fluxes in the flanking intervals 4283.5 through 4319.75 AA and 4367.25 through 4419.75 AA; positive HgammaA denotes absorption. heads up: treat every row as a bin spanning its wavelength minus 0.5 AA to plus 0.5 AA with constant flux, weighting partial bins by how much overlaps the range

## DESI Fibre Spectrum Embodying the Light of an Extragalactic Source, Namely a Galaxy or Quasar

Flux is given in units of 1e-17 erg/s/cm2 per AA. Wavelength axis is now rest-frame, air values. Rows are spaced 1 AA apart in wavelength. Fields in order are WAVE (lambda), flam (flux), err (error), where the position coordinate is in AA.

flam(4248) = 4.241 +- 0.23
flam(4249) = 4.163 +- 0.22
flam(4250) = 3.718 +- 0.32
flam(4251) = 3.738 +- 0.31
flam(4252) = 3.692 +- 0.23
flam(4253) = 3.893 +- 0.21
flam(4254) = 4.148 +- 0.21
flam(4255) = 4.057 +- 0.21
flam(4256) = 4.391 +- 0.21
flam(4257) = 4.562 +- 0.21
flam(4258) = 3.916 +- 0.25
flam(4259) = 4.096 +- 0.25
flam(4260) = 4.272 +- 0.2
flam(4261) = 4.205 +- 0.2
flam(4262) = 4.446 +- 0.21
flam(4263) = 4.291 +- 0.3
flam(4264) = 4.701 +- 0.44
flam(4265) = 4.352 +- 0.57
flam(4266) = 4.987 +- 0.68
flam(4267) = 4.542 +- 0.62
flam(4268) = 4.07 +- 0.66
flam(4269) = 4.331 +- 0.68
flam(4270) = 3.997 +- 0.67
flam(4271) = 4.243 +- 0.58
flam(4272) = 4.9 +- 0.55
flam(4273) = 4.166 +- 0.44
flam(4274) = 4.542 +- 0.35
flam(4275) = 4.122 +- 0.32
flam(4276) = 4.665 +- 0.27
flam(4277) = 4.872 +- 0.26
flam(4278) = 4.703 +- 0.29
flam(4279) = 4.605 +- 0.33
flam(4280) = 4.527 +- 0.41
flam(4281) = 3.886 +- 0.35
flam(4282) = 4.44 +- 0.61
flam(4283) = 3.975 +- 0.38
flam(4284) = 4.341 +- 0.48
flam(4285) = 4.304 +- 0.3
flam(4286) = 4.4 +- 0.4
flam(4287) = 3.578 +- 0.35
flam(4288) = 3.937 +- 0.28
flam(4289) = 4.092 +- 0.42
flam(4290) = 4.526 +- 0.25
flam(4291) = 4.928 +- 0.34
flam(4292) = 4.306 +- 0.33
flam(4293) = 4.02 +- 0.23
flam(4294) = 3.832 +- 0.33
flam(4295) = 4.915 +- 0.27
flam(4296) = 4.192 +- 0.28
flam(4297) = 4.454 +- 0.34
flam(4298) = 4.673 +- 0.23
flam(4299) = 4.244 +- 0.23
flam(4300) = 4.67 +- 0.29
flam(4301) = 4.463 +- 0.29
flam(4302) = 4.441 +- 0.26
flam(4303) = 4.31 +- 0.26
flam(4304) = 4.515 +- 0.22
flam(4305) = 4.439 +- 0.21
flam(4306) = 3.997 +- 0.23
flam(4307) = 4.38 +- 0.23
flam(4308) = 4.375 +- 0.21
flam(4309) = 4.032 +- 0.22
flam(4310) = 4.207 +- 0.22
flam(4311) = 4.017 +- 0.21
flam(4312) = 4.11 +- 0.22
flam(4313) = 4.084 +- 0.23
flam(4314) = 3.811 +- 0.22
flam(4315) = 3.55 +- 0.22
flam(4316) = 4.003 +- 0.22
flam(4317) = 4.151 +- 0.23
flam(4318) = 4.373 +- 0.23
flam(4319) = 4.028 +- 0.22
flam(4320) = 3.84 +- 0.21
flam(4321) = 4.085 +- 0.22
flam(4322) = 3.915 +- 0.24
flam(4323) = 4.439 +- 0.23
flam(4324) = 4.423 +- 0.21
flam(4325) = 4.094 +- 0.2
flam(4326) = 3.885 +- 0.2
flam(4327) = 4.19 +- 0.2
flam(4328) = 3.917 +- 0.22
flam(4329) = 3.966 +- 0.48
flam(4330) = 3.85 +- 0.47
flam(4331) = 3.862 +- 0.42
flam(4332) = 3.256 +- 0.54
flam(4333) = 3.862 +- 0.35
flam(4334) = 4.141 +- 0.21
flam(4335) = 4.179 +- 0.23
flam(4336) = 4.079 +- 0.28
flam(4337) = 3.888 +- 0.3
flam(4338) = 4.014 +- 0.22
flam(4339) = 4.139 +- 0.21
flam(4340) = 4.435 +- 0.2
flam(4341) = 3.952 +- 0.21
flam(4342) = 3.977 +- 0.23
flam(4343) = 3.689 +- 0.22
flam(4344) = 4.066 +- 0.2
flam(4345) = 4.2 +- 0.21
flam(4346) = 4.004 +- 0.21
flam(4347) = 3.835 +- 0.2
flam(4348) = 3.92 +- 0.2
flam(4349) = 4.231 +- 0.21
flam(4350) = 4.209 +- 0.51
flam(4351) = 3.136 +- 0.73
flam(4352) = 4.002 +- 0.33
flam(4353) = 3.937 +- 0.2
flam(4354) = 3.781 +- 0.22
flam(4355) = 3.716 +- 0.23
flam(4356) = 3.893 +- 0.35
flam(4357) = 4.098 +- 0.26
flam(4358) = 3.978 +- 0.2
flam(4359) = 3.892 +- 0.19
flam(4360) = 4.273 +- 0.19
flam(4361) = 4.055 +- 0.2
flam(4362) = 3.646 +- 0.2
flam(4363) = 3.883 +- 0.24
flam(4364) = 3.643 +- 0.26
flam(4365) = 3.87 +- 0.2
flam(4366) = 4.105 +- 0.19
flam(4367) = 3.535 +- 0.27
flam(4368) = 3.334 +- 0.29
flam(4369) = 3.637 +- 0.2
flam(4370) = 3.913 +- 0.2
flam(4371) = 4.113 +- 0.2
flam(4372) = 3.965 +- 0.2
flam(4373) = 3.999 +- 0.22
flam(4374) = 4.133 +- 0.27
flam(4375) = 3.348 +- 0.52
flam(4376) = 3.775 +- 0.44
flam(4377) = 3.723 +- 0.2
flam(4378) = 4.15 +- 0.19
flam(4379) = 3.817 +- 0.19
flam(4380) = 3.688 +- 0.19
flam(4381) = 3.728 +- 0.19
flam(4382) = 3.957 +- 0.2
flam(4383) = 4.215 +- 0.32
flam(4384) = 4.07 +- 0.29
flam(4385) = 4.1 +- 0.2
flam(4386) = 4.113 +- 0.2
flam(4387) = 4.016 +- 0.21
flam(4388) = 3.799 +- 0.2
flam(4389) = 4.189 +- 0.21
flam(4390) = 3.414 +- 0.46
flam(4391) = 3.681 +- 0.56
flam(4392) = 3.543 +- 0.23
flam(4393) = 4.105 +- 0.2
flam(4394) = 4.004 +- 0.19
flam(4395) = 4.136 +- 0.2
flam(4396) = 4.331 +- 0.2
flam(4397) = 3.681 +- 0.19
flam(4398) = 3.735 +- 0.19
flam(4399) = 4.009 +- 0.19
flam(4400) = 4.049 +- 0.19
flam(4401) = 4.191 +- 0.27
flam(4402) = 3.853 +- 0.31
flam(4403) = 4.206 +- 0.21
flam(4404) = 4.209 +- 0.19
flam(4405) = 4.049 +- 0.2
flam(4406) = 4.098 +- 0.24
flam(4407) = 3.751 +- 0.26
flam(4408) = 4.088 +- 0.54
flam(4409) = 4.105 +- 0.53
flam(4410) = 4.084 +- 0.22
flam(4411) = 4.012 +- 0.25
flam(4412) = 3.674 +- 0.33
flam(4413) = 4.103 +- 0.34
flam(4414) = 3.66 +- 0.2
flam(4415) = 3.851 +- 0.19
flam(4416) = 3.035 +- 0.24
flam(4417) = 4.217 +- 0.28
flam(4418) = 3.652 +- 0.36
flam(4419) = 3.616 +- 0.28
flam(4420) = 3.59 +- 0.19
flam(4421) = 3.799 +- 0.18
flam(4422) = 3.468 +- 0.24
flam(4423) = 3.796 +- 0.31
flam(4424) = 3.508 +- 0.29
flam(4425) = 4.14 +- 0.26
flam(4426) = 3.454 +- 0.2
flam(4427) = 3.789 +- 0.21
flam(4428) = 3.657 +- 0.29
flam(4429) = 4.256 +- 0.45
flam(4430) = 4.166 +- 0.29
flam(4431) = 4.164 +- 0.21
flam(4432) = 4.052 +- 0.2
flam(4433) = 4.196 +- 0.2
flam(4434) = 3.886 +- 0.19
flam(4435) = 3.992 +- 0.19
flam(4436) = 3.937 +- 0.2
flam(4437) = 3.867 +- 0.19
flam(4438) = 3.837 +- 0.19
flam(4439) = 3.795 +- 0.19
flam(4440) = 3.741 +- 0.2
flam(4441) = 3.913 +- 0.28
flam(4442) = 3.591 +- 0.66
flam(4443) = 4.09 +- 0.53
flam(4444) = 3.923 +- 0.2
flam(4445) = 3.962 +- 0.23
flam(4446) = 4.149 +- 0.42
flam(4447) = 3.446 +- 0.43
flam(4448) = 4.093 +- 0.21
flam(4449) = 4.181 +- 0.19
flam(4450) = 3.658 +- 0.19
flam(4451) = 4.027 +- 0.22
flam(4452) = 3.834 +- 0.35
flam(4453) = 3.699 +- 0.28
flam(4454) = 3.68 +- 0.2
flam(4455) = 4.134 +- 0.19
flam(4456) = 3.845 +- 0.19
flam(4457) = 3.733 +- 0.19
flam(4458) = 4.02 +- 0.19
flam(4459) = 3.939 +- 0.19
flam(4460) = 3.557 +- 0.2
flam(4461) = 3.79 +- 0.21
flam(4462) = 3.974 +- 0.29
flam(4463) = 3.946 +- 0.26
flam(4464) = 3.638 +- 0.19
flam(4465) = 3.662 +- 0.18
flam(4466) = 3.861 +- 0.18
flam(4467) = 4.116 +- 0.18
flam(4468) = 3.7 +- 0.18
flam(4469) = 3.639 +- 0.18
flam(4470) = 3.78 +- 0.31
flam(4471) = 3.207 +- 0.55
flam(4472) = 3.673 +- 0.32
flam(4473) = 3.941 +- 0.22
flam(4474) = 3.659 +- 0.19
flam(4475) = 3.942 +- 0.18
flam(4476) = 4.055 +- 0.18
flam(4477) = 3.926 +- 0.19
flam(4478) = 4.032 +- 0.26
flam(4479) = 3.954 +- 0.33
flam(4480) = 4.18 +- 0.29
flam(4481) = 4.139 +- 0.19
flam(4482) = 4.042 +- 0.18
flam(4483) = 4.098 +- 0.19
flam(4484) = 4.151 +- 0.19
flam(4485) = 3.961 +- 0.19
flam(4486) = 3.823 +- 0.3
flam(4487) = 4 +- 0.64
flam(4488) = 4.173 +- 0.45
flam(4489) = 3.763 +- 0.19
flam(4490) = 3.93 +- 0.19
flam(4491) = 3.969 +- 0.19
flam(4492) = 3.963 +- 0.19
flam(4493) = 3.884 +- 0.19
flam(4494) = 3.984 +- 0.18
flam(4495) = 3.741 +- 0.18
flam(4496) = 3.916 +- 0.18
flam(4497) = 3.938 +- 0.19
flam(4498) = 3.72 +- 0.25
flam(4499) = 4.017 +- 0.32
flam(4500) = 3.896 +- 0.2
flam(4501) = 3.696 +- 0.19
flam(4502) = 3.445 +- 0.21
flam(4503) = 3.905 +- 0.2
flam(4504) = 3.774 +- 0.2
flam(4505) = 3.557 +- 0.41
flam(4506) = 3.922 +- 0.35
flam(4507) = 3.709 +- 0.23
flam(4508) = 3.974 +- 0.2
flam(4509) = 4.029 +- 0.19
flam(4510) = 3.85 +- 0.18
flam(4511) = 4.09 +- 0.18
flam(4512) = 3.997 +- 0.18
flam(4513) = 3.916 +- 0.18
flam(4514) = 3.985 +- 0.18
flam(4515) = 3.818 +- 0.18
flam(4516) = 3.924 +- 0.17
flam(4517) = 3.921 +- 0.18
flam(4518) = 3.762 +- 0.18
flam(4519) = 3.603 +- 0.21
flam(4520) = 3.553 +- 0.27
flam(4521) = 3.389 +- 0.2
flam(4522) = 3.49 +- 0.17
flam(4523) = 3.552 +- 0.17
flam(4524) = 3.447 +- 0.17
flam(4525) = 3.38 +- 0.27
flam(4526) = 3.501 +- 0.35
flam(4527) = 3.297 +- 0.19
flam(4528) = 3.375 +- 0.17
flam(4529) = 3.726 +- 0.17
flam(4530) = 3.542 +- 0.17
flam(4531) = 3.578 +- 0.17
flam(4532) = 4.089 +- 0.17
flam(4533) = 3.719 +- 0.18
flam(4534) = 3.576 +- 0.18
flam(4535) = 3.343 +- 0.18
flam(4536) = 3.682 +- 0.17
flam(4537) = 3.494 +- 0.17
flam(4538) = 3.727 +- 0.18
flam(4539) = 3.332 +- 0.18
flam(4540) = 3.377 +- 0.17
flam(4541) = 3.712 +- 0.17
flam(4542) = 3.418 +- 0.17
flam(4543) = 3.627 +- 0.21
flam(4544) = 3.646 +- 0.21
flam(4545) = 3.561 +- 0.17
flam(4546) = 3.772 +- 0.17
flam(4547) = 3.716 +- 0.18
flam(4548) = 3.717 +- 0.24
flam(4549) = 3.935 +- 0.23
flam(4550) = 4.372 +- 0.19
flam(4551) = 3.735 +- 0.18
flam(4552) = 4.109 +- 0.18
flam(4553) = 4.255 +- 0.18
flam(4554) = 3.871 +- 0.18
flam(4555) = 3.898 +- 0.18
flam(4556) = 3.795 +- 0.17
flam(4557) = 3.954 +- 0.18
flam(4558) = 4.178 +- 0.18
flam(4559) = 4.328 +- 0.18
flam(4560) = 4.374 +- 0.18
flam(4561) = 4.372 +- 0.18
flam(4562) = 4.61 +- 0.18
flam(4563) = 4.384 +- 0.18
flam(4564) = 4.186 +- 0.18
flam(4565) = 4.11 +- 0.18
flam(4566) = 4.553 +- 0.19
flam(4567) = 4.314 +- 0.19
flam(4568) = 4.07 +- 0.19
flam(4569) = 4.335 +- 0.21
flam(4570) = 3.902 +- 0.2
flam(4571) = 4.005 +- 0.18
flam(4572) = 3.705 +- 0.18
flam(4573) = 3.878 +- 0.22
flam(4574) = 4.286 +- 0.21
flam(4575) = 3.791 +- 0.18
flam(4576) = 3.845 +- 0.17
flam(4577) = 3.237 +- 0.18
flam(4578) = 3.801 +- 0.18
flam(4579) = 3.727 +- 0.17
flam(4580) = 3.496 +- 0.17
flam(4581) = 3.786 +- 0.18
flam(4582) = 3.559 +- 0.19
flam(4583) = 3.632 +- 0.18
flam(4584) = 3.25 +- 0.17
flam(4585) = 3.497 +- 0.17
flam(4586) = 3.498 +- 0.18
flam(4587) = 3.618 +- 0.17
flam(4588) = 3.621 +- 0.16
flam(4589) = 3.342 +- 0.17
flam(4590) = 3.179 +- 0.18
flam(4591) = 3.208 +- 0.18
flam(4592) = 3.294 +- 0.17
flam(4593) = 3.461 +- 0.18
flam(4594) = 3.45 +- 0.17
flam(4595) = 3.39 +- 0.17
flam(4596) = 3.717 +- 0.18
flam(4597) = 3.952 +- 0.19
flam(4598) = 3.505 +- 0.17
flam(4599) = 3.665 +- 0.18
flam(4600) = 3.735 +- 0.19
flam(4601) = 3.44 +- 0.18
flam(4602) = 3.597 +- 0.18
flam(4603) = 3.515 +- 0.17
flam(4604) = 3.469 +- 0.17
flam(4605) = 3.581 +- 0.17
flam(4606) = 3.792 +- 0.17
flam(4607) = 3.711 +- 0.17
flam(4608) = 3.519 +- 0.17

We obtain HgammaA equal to 1.25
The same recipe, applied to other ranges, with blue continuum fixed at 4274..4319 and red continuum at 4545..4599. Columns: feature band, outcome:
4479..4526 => 1.3 AA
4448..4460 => 0.4 AA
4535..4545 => 0.9 AA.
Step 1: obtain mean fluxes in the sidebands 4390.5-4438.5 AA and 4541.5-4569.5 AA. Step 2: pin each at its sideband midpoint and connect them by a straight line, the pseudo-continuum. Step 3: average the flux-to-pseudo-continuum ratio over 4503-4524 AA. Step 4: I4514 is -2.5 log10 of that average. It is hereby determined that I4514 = 0.06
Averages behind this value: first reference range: 3.9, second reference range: 4.04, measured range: 3.79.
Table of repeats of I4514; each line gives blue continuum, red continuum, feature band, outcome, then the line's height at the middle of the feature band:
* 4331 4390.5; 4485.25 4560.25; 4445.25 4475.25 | 0.004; 3.83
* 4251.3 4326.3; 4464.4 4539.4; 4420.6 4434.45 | 0.020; 3.96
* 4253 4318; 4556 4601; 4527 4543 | 0.090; 3.88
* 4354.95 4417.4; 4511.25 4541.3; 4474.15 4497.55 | -0.075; 3.71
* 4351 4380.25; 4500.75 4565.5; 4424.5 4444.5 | -0.027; 3.83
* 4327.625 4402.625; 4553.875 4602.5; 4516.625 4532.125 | 0.080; 3.83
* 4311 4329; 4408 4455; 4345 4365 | 0.023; 3.99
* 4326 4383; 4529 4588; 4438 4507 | 0.000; 3.87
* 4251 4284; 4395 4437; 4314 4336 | 0.044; 4.16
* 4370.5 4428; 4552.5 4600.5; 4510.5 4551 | 0.050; 3.84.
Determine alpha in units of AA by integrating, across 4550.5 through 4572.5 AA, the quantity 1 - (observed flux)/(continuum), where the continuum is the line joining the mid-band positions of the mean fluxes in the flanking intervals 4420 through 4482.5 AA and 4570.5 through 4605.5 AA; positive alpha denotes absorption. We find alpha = -3.0 AA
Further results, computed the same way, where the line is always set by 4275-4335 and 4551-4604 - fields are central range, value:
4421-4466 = 1.5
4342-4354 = 0.6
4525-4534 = 0.7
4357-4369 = 0.8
